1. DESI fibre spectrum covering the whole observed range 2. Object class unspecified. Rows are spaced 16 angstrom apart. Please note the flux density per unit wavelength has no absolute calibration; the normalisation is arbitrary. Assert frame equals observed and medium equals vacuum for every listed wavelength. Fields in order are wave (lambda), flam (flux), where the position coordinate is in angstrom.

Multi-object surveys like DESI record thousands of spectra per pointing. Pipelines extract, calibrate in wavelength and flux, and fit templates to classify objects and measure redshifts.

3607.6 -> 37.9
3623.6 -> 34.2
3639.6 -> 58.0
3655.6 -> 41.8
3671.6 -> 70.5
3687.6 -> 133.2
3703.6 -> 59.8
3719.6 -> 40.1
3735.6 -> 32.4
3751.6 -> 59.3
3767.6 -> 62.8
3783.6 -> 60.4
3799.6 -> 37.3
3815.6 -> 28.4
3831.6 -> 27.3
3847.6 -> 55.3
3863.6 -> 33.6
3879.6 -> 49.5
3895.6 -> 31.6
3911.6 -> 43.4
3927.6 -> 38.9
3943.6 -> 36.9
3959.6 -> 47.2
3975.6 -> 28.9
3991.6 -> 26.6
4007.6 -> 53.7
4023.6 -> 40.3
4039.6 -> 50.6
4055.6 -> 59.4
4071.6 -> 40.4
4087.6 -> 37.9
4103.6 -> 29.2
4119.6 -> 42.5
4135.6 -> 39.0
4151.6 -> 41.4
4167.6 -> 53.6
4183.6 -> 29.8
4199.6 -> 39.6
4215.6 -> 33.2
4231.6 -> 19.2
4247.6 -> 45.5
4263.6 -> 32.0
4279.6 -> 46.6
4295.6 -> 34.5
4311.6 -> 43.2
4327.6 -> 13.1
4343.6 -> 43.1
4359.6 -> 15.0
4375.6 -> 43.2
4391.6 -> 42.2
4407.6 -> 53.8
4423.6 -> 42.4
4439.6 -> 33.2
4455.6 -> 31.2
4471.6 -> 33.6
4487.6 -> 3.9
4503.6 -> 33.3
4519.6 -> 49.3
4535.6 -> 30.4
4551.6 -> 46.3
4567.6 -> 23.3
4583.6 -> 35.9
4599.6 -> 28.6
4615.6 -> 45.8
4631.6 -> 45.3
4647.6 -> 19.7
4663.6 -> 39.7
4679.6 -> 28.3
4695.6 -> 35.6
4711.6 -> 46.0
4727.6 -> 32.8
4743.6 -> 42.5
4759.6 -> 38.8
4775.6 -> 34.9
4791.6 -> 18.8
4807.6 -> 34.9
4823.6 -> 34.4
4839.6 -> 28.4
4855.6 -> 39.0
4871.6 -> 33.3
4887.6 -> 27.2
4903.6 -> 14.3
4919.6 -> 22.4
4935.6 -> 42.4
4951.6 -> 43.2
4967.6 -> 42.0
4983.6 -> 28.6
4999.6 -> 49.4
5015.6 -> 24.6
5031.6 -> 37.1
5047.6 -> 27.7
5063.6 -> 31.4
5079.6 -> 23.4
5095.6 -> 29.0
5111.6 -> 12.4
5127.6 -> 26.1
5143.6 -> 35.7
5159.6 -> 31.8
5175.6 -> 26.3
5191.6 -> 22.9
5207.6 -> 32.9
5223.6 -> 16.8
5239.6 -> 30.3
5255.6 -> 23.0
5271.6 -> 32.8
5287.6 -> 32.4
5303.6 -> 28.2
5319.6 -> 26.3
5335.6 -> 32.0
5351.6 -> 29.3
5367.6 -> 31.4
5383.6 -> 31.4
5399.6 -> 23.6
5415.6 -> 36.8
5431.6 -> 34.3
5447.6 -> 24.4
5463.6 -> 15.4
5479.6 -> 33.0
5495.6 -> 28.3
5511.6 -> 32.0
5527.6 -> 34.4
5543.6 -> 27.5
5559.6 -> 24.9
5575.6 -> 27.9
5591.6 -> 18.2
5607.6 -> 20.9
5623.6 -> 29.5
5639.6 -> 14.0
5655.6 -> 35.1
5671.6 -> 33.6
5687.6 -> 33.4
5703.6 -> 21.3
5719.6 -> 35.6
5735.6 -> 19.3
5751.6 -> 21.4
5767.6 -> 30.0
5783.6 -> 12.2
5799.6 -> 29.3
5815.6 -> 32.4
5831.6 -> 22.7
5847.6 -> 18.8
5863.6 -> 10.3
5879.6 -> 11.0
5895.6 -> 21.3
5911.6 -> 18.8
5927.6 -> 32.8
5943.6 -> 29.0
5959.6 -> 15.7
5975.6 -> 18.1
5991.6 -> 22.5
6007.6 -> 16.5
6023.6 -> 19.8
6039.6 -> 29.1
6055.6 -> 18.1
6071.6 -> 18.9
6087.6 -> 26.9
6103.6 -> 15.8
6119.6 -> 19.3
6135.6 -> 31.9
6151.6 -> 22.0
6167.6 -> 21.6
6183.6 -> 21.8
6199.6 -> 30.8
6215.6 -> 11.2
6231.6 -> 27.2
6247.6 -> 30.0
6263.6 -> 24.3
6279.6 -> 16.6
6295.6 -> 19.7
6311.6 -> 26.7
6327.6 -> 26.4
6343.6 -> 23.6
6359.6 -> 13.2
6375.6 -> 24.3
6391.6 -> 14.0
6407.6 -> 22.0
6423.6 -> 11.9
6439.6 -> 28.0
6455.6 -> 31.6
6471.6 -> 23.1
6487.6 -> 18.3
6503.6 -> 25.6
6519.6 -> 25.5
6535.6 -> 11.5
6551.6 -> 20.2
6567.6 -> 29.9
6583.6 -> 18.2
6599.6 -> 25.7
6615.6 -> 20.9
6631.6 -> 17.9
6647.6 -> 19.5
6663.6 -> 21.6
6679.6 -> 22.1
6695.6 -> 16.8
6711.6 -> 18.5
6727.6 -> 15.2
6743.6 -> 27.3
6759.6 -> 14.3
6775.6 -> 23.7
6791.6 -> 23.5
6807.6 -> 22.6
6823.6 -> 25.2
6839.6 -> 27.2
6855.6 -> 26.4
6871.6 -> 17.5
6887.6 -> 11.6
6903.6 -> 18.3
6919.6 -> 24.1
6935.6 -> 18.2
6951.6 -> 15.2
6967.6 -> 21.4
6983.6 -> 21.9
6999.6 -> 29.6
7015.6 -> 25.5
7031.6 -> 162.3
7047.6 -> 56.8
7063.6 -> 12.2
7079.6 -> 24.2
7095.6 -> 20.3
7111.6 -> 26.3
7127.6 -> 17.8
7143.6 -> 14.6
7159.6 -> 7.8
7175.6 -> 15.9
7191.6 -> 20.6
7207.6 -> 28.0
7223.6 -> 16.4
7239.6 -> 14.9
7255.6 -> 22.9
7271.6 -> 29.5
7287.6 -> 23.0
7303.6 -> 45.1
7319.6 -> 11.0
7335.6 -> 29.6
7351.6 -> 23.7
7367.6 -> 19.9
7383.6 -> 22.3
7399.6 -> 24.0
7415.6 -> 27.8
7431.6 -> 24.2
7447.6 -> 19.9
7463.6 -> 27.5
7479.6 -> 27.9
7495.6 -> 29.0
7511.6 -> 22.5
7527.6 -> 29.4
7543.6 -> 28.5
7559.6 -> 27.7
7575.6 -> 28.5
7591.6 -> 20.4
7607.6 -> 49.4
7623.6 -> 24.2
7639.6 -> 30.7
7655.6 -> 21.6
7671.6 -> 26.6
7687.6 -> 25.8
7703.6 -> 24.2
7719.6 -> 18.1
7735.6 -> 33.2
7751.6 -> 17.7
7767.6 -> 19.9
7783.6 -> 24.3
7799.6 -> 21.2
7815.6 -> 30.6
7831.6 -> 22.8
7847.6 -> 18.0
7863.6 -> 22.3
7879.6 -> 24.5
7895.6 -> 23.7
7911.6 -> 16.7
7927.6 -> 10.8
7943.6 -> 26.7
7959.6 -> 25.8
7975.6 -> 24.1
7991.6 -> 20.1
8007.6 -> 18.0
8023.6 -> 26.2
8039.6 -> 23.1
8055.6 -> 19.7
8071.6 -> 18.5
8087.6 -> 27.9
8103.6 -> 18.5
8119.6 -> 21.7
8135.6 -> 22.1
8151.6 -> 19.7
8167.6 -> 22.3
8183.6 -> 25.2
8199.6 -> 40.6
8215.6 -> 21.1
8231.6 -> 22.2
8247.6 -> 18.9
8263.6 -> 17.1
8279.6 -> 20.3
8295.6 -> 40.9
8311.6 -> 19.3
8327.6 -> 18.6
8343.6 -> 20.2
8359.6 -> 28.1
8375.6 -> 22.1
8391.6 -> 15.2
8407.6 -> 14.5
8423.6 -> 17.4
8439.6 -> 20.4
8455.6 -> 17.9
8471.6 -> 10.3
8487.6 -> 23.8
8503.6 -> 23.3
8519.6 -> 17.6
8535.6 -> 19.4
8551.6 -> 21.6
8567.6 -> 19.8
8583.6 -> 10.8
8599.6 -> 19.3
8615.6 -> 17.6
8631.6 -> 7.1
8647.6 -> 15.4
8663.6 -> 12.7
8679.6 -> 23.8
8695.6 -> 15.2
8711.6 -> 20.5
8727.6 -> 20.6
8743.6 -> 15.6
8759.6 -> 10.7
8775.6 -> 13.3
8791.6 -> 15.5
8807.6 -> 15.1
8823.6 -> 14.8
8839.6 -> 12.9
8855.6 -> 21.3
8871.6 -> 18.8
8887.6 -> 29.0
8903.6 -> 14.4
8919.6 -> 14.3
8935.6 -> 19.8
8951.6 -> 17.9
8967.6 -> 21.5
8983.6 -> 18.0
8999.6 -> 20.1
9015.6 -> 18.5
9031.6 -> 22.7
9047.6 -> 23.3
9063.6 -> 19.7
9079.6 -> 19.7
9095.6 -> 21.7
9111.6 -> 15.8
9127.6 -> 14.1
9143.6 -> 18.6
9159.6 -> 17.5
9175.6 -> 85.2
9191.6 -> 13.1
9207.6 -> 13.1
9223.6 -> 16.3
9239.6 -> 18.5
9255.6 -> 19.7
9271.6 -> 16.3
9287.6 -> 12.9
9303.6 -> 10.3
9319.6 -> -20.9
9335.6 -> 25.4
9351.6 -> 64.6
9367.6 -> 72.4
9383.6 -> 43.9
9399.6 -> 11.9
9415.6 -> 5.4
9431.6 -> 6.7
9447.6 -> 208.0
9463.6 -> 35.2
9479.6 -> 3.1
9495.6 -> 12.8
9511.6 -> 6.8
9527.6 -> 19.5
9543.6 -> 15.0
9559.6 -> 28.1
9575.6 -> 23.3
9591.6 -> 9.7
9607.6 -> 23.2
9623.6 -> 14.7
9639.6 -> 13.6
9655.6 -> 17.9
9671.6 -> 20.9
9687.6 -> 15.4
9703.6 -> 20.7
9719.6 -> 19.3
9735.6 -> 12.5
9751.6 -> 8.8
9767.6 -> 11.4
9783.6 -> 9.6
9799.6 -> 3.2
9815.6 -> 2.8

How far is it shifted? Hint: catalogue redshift 0.887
